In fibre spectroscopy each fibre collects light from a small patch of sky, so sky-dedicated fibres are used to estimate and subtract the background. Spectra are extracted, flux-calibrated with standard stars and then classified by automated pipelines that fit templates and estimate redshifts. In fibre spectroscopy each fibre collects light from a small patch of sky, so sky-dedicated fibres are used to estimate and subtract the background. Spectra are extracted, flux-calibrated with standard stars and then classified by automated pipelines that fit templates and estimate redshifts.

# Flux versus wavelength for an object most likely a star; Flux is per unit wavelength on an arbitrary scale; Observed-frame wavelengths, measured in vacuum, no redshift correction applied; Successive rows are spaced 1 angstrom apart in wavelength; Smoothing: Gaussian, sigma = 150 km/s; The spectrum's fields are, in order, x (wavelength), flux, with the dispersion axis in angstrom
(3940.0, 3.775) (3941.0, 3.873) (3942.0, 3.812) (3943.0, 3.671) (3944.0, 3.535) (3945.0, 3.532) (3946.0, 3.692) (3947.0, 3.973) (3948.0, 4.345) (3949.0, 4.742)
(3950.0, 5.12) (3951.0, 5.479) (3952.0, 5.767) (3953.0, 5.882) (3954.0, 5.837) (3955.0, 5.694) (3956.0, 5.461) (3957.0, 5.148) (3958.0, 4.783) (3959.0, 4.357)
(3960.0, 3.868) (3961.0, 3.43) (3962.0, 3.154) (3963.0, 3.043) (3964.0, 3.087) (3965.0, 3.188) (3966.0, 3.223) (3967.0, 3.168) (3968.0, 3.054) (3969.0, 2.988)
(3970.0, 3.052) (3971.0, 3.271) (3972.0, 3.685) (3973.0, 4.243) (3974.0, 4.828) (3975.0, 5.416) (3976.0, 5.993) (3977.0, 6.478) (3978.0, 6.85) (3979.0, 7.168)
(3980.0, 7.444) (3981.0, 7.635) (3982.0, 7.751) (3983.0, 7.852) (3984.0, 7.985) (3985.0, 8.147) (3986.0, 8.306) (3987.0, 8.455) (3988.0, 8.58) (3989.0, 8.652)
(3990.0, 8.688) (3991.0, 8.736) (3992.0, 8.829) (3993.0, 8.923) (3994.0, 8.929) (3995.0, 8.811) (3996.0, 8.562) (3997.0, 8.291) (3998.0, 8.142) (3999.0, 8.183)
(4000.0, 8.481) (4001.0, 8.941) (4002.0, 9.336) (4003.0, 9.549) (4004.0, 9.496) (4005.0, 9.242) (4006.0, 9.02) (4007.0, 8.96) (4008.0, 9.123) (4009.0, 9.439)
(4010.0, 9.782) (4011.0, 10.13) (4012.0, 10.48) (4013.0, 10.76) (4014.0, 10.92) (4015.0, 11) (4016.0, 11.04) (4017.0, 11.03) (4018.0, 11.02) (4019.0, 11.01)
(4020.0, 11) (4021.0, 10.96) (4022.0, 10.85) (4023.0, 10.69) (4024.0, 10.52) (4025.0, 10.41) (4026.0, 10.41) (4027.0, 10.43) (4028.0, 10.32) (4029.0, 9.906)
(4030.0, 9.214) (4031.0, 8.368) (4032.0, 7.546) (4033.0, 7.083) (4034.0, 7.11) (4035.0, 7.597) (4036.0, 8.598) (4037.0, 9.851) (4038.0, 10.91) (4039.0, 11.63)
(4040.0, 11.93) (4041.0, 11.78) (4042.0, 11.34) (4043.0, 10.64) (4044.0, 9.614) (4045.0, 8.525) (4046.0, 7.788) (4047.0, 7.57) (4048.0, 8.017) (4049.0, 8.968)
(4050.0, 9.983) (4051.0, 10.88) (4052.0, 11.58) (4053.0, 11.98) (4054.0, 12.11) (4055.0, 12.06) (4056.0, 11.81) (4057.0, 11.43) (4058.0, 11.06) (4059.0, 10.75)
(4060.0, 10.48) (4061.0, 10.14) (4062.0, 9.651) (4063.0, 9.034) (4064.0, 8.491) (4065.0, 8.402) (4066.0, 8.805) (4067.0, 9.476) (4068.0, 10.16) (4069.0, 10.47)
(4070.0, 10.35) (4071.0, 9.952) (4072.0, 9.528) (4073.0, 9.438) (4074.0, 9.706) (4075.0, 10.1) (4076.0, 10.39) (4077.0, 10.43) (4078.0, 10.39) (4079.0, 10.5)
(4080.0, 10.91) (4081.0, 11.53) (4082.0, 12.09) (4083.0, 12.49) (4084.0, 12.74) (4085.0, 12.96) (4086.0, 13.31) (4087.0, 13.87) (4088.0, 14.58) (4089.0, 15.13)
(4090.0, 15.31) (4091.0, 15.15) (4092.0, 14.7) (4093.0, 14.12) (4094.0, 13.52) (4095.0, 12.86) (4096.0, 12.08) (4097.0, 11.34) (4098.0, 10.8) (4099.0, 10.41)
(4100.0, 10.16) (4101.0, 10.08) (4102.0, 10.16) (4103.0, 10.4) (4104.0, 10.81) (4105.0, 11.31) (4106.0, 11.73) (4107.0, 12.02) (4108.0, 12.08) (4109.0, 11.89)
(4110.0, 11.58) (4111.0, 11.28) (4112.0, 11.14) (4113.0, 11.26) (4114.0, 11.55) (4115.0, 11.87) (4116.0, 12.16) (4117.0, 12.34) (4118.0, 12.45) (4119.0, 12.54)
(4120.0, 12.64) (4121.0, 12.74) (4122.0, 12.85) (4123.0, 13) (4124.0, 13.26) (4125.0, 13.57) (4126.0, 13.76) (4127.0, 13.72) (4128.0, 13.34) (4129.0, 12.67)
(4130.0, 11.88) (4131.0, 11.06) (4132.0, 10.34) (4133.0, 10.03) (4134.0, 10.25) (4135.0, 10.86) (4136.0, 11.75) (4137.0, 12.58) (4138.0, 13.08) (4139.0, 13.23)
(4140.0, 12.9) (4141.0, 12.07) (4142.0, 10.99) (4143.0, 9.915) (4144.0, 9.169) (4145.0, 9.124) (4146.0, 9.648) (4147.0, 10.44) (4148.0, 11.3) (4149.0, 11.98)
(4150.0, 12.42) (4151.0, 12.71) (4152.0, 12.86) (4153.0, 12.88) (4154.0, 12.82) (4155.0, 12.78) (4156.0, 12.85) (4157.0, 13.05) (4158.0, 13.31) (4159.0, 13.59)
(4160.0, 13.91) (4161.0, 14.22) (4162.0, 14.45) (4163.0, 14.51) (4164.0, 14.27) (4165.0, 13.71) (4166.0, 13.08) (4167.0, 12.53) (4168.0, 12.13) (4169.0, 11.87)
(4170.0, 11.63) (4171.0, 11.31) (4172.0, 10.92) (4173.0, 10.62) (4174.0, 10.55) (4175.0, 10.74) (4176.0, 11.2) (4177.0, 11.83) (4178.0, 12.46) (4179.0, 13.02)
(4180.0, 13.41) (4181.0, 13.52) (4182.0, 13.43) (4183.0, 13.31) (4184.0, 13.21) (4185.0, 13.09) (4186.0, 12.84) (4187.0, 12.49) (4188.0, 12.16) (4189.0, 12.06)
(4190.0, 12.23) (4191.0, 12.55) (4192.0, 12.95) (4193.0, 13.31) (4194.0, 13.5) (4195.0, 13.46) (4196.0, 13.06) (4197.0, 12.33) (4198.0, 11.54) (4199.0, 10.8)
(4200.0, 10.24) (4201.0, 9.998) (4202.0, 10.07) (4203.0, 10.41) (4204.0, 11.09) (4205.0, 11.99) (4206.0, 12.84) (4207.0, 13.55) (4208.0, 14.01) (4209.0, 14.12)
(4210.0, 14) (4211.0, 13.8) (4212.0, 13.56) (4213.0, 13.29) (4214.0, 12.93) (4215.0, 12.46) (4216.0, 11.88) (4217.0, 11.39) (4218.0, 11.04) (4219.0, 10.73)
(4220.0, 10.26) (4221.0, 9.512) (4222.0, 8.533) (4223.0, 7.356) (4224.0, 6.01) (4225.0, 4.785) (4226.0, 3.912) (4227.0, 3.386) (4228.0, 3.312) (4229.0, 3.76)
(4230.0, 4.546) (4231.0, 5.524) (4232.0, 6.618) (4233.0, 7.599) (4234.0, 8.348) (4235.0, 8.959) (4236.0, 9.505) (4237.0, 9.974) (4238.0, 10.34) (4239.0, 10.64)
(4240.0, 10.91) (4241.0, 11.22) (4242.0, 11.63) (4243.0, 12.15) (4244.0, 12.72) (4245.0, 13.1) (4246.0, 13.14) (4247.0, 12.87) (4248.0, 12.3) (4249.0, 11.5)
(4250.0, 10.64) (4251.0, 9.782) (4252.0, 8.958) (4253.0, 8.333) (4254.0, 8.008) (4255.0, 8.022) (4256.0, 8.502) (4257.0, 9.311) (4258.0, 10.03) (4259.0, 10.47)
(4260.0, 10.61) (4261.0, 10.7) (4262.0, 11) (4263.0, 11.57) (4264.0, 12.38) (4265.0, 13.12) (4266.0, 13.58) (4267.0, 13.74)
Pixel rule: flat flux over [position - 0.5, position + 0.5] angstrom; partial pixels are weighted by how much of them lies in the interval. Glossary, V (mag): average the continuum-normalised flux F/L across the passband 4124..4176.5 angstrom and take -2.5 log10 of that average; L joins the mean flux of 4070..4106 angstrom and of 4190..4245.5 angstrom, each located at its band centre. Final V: -0.09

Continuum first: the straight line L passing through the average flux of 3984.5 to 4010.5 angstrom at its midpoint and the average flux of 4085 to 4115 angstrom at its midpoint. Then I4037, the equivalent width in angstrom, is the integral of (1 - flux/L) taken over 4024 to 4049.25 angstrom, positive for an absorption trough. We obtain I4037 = 1.7 angstrom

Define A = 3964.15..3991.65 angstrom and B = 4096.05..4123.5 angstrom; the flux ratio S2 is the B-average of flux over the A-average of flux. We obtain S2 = 1.9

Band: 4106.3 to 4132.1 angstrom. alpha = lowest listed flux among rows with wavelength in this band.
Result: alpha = 10.34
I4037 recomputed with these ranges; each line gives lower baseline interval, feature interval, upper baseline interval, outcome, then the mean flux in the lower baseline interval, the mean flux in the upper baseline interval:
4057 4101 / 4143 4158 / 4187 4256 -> -1.13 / 11.3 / 10.5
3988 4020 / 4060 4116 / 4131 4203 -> -2.55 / 9.48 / 12.1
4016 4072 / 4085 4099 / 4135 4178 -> -3.24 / 10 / 12.2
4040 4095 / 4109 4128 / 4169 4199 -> -1.33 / 11.1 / 12.3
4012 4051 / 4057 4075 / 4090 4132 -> 1.78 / 9.92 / 12.2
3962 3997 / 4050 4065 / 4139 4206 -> -3.51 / 6.31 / 12.2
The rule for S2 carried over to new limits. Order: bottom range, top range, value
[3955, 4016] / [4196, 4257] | 1.42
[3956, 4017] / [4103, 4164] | 1.69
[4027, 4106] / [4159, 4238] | 1.04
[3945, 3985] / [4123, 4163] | 2.47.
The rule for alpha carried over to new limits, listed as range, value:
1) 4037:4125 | 7.57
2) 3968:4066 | 2.988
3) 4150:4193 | 10.55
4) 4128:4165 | 9.124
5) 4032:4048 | 7.083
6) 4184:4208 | 9.998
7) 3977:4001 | 6.478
